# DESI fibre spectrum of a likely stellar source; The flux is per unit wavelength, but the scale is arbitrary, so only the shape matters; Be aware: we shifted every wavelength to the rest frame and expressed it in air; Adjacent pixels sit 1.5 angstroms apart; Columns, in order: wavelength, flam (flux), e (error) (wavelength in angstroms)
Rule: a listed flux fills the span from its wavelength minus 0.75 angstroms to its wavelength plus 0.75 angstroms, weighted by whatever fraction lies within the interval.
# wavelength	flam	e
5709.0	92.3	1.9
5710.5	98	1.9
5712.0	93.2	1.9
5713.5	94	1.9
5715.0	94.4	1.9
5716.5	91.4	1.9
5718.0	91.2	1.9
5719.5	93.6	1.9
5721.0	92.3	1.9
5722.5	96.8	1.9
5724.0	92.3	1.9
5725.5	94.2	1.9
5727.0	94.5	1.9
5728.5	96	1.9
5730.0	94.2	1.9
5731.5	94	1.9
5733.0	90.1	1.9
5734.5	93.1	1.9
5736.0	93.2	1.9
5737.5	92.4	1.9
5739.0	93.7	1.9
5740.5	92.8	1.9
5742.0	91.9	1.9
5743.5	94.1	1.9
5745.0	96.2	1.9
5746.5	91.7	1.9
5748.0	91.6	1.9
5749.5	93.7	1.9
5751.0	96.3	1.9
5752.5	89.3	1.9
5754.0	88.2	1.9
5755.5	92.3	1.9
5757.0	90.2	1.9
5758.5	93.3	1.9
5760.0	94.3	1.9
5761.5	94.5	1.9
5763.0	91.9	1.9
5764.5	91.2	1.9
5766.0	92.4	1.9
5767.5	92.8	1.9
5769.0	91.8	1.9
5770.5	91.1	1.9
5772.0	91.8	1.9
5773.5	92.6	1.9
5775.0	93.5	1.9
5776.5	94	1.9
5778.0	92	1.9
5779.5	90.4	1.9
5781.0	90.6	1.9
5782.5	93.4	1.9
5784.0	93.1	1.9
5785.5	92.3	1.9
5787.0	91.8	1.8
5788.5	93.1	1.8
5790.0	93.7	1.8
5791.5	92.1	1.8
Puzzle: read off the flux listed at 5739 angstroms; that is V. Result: 93.7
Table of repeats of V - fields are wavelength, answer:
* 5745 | 96.2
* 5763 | 91.9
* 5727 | 94.5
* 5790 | 93.7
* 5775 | 93.5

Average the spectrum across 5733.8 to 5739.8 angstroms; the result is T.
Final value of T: 93.1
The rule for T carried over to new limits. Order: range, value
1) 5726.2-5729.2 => 95.2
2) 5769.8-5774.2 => 91.8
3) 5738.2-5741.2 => 93.2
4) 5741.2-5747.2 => 93.5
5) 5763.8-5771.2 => 91.9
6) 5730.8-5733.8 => 92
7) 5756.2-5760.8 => 92.6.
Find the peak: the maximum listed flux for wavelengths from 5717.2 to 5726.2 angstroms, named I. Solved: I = 96.8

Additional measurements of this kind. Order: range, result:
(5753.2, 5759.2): 93.3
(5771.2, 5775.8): 93.5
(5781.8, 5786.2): 93.4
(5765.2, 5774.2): 92.8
